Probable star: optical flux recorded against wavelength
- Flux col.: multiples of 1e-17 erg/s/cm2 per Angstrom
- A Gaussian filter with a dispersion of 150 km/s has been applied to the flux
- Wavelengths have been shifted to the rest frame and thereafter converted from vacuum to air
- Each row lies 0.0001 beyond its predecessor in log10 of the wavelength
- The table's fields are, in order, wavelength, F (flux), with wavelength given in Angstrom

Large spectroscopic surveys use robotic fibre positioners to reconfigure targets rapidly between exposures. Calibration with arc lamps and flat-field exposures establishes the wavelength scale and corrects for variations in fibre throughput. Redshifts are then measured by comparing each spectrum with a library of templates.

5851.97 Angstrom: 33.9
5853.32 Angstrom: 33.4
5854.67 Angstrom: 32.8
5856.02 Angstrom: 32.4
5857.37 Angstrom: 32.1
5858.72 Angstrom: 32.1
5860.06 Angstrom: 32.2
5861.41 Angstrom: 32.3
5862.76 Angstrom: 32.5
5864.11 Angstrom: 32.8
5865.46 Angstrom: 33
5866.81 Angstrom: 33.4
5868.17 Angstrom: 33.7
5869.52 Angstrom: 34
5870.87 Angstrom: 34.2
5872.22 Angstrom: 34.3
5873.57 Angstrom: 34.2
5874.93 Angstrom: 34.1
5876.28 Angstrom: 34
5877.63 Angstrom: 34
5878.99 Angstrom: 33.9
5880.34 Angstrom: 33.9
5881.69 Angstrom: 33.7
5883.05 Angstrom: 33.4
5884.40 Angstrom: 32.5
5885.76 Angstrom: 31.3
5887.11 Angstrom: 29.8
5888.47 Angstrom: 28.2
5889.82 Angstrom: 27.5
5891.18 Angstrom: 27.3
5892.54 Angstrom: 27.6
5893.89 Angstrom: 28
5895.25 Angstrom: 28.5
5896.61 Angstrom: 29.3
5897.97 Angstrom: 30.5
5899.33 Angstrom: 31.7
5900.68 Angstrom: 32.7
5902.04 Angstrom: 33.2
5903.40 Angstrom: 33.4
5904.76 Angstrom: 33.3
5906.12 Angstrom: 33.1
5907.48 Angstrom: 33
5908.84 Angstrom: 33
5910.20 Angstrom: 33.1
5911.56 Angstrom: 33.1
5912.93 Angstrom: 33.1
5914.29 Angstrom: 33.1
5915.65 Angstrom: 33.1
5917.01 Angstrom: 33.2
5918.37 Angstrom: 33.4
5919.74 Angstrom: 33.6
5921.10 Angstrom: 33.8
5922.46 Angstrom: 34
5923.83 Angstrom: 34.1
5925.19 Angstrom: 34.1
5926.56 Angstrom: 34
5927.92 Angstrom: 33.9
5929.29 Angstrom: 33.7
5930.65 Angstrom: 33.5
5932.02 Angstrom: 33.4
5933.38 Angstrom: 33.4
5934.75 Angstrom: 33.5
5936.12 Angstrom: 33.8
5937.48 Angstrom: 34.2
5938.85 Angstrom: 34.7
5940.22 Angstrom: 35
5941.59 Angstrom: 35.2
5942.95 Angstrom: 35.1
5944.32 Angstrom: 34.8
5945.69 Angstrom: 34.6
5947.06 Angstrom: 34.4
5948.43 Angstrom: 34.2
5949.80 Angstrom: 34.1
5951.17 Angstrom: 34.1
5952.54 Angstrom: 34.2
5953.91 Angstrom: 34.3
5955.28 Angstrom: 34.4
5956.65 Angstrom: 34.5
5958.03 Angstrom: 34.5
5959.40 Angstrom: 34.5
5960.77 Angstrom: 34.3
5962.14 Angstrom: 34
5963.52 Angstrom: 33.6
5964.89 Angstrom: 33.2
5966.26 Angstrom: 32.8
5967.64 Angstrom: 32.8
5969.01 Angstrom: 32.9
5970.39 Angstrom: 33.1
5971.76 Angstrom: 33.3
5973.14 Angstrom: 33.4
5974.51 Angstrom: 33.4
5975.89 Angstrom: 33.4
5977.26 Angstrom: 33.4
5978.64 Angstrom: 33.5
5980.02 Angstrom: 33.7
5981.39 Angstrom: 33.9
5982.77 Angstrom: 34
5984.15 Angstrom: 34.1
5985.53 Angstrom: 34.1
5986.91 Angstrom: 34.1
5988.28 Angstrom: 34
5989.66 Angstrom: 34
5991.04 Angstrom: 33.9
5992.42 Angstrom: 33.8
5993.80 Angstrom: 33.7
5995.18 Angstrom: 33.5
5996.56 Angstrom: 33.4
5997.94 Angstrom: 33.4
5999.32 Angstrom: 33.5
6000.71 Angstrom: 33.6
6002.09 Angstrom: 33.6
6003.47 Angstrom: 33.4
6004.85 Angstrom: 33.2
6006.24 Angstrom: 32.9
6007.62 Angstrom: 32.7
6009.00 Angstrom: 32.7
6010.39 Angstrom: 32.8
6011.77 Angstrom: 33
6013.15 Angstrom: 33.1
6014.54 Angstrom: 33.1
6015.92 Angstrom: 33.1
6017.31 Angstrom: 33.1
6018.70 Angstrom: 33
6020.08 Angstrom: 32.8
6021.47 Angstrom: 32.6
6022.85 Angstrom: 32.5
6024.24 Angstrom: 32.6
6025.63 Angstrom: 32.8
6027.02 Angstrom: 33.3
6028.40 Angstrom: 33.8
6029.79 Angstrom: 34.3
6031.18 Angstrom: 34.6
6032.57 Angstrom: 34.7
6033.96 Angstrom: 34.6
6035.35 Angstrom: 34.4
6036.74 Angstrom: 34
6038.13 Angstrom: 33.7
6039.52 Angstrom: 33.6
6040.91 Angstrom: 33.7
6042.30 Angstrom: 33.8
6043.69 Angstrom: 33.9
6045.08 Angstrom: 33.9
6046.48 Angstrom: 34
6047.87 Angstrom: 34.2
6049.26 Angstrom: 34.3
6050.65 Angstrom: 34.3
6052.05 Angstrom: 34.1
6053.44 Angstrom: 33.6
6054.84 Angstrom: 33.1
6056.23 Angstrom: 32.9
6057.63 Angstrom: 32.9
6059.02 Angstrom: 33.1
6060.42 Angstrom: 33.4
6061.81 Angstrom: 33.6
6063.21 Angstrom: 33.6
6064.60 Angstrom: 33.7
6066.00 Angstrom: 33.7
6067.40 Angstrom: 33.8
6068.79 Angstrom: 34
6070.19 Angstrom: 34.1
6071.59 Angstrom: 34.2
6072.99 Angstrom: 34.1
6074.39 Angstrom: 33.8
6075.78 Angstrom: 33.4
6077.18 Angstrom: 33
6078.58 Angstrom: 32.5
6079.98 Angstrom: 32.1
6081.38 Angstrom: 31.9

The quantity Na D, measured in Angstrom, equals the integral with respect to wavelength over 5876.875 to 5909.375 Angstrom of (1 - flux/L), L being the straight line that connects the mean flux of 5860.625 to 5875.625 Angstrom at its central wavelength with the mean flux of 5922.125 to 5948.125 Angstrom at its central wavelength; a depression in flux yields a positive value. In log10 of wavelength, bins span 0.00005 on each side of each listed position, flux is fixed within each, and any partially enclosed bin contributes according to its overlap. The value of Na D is 2.3 Angstrom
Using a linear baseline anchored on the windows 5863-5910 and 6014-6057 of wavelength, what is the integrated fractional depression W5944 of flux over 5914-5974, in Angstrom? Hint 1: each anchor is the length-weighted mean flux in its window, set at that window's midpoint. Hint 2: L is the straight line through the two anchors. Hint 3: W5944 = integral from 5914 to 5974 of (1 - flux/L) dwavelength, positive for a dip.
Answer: -2.3 Angstrom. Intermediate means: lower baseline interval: 32.1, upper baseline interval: 33.6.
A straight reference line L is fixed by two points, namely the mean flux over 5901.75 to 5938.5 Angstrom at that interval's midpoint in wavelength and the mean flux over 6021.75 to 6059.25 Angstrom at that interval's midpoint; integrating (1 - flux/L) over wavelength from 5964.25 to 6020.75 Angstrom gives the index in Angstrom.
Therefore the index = 0.4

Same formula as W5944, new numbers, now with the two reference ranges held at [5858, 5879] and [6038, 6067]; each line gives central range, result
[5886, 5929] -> 2.0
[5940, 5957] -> -0.5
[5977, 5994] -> -0.2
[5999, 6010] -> 0.1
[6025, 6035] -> -0.1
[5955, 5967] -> -0.2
